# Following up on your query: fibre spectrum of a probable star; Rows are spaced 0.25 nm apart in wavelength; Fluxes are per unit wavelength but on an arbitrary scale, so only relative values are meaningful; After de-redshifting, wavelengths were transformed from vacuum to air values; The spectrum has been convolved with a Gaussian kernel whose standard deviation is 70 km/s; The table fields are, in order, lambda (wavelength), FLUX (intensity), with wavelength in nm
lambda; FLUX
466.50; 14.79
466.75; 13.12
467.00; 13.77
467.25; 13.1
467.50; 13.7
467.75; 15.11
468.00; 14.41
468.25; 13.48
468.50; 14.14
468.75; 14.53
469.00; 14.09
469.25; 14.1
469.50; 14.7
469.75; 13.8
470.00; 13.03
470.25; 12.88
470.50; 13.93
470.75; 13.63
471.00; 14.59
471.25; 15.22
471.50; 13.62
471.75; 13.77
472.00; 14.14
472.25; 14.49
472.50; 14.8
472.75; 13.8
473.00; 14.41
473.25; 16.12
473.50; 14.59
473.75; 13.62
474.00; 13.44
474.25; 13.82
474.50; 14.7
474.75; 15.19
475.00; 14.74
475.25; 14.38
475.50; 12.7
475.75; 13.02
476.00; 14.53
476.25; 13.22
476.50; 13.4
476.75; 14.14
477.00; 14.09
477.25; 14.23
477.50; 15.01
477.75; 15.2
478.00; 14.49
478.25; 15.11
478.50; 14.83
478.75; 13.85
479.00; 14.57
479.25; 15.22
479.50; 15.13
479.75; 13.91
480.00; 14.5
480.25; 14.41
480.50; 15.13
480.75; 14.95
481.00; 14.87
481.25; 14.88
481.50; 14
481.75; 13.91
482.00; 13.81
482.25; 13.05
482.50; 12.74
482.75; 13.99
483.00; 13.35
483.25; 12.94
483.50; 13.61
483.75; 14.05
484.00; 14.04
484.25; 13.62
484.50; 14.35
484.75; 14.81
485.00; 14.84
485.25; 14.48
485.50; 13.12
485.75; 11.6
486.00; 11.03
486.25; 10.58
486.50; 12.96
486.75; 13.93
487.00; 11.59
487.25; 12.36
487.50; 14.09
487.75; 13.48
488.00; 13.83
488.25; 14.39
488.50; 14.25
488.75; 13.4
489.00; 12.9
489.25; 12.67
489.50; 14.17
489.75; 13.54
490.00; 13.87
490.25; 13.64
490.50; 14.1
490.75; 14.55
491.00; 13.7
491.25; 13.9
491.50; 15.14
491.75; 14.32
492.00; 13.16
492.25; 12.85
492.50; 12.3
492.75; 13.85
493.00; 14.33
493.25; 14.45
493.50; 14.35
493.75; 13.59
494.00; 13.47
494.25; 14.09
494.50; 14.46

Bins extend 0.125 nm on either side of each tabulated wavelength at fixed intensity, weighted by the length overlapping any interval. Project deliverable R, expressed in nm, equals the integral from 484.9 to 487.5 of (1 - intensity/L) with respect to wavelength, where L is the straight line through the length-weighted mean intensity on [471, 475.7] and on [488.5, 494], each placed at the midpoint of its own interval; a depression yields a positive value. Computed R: 0.23 nm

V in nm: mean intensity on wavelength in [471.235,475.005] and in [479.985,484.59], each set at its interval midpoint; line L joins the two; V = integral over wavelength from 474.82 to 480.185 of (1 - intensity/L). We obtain -0.05 nm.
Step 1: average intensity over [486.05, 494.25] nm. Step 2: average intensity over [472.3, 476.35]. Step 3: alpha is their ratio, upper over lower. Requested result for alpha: 0.95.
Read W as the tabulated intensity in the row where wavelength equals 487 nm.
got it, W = 11.59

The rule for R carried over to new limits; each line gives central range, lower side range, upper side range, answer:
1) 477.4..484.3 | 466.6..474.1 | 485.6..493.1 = -0.30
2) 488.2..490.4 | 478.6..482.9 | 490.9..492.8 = 0.03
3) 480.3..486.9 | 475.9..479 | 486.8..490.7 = 0.12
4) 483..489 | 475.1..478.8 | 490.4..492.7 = 0.25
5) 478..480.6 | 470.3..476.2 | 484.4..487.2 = -0.20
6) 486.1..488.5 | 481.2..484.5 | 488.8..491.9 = 0.13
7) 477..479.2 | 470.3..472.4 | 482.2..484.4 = -0.14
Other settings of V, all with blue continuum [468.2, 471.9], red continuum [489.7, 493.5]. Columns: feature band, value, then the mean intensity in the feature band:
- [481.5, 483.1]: 0.046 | 13.5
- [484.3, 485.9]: 0.011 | 13.8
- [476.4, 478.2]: -0.060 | 14.4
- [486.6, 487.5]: 0.068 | 12.8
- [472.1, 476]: -0.085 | 14.3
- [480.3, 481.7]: -0.078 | 14.7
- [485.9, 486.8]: 0.122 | 12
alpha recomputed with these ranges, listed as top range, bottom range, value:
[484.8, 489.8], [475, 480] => 0.92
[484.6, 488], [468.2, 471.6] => 0.93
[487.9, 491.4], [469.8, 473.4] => 0.97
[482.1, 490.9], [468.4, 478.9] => 0.95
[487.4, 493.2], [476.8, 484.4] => 0.97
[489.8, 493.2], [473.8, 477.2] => 0.99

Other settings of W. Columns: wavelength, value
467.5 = 13.7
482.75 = 13.99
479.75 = 13.91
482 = 13.81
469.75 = 13.8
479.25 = 15.22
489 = 12.9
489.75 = 13.54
